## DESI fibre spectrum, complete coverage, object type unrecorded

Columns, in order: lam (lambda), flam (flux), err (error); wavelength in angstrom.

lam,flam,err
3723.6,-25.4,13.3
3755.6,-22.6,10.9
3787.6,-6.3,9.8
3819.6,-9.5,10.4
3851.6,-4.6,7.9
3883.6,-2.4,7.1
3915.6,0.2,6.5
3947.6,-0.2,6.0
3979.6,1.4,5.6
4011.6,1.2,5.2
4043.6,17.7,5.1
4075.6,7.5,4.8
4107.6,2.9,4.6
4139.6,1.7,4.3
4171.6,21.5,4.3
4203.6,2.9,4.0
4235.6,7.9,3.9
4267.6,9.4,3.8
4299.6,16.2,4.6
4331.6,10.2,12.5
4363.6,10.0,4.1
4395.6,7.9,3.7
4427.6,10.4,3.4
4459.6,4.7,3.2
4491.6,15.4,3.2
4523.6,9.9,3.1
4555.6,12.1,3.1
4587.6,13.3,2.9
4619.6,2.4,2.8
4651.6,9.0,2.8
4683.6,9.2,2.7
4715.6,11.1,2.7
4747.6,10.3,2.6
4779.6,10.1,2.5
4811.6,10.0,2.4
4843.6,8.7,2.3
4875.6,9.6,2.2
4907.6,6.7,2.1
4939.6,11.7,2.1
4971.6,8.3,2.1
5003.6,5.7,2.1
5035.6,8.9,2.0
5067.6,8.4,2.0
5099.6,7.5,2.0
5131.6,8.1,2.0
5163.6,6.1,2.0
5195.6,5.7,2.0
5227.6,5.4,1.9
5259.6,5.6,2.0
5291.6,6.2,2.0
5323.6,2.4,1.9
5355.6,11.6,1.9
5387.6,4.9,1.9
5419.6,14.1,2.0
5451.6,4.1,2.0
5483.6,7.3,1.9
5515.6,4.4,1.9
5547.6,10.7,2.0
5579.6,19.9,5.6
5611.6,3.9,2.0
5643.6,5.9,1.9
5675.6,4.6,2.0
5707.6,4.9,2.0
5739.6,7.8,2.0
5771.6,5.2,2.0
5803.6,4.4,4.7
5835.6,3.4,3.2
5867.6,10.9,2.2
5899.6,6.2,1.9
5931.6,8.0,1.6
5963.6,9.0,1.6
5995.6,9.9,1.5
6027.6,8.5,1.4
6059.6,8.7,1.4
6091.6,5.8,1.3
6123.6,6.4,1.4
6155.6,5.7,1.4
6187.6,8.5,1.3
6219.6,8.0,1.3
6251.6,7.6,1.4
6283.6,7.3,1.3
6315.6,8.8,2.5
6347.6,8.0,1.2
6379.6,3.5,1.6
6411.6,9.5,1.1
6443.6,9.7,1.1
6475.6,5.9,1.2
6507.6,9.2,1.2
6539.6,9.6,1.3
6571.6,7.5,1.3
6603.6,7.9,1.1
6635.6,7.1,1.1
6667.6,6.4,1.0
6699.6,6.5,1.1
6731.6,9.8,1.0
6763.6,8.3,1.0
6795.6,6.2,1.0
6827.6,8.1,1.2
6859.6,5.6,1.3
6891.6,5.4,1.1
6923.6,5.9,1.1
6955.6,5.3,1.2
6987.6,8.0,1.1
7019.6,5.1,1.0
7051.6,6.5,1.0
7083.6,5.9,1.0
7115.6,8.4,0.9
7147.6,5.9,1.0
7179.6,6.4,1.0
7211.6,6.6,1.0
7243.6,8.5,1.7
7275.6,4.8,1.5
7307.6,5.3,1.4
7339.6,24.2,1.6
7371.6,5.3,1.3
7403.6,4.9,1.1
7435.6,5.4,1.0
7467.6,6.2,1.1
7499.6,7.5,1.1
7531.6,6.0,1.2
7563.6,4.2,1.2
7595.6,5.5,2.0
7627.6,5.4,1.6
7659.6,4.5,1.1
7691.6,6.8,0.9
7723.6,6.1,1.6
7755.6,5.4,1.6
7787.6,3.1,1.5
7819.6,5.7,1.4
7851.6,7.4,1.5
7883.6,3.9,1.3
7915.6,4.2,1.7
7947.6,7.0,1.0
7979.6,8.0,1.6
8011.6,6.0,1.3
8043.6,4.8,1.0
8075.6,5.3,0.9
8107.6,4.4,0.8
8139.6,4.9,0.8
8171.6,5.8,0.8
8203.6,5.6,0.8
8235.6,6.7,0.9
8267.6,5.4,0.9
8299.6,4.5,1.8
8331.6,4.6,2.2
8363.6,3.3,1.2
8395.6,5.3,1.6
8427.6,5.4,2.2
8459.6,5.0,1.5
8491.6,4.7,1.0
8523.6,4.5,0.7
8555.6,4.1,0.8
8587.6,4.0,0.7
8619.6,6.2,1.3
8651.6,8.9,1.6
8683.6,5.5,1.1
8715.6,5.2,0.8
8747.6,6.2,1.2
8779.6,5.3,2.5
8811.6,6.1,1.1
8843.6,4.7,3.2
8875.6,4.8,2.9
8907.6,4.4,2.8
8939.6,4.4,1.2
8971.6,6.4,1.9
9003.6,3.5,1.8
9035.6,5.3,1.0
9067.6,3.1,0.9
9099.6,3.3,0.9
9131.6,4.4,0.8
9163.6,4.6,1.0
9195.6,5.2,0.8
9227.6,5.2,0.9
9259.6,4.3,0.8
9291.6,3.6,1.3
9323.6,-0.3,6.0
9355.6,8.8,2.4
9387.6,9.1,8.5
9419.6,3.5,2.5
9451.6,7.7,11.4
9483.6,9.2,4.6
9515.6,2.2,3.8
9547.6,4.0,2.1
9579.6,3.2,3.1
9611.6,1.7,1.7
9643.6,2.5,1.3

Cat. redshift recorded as 0.117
